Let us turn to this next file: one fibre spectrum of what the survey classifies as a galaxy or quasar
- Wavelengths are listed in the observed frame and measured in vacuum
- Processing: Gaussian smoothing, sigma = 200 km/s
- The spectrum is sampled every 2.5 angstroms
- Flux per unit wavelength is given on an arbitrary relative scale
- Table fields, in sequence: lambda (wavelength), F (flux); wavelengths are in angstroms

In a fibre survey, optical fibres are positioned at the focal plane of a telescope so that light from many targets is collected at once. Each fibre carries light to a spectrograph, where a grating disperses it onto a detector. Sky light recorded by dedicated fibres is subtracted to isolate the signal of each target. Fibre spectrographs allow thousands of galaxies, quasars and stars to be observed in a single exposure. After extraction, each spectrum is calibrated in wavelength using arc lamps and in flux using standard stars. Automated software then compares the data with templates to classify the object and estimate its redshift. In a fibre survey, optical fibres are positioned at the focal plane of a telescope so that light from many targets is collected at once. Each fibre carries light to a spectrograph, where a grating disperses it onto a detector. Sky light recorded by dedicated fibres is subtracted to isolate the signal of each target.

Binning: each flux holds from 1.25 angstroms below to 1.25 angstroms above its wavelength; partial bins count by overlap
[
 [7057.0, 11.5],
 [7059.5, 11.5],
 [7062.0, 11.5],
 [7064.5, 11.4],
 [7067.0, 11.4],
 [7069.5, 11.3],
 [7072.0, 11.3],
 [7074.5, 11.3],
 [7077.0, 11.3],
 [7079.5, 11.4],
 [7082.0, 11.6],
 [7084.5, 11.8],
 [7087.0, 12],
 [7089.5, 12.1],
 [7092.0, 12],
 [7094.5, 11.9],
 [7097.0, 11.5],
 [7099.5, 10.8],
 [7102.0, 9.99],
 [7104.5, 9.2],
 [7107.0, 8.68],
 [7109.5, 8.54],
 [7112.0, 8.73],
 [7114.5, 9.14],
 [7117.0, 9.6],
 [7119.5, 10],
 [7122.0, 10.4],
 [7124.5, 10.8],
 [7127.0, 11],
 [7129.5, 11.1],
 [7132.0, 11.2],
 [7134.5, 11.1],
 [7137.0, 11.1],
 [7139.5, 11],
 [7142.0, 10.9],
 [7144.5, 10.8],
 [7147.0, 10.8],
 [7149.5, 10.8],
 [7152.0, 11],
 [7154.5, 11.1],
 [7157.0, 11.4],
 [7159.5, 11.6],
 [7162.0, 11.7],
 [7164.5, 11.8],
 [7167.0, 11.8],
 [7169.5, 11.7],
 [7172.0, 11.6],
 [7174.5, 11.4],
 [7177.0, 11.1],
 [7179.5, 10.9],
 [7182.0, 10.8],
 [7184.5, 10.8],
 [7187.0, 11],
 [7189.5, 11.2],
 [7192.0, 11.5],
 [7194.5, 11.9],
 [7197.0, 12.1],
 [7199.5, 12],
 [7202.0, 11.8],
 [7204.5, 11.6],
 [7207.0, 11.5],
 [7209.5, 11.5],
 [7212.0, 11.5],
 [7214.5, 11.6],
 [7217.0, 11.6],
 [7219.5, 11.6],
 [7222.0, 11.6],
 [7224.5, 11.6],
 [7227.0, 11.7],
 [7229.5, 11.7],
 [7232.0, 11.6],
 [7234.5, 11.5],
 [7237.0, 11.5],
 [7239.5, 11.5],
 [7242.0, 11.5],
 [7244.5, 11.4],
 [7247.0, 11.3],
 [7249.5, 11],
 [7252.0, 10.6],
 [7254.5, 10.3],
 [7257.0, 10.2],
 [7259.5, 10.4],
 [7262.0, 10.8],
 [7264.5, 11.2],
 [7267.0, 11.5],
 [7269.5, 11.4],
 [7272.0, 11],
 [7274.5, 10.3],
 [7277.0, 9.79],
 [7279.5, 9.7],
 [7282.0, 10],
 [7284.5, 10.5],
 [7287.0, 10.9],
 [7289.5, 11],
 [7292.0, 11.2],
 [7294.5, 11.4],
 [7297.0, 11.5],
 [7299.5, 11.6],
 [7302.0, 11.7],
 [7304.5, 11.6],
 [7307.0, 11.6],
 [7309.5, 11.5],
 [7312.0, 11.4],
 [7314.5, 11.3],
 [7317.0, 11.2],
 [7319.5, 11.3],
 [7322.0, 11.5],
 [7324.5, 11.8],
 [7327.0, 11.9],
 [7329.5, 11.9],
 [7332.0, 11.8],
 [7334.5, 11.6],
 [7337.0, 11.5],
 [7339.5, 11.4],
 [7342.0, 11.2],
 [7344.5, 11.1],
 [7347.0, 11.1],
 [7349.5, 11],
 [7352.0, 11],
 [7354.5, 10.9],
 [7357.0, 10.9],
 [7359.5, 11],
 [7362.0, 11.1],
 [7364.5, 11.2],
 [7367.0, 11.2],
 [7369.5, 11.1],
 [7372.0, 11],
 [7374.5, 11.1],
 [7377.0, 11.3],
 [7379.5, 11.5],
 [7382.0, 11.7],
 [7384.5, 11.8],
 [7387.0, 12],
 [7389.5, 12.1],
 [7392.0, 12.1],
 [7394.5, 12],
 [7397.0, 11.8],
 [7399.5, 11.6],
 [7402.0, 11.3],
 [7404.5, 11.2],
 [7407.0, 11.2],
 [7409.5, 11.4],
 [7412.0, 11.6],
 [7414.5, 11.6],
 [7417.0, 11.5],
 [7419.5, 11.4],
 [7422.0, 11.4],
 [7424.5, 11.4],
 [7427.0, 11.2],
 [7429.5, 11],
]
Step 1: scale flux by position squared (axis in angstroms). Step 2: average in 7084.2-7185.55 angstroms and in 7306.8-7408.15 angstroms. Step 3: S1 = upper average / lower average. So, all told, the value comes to 1.1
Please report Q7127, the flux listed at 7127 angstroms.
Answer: 11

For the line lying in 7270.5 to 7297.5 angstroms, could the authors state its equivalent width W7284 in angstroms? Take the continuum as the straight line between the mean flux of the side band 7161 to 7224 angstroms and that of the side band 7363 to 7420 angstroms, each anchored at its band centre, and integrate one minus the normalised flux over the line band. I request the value 2.0 angstroms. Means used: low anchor 11.5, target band 10.6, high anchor 11.5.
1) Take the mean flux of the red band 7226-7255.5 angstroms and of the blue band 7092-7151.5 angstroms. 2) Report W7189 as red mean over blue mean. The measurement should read 1.1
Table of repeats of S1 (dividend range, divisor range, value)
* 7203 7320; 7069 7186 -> 1.06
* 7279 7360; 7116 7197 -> 1.06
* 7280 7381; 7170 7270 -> 1.02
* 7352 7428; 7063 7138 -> 1.15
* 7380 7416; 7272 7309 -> 1.10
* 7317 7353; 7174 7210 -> 1.04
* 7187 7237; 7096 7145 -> 1.16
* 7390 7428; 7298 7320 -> 1.03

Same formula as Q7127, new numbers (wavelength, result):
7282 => 10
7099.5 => 10.8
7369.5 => 11.1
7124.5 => 10.8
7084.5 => 11.8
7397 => 11.8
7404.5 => 11.2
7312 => 11.4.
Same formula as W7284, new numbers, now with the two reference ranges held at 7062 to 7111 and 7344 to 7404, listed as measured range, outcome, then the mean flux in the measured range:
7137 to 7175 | -0.6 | 11.3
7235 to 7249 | -0.3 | 11.4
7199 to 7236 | -1.4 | 11.6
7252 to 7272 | 0.7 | 10.8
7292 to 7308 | -0.4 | 11.5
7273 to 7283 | 1.1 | 9.97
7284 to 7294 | 0.3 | 11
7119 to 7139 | 0.4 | 10.9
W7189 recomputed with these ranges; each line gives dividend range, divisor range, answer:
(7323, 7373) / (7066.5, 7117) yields 1.05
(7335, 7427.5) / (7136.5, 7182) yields 1.01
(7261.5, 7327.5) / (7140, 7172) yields 0.99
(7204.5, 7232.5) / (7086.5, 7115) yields 1.12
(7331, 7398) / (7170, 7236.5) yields 0.99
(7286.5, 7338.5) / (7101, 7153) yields 1.12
